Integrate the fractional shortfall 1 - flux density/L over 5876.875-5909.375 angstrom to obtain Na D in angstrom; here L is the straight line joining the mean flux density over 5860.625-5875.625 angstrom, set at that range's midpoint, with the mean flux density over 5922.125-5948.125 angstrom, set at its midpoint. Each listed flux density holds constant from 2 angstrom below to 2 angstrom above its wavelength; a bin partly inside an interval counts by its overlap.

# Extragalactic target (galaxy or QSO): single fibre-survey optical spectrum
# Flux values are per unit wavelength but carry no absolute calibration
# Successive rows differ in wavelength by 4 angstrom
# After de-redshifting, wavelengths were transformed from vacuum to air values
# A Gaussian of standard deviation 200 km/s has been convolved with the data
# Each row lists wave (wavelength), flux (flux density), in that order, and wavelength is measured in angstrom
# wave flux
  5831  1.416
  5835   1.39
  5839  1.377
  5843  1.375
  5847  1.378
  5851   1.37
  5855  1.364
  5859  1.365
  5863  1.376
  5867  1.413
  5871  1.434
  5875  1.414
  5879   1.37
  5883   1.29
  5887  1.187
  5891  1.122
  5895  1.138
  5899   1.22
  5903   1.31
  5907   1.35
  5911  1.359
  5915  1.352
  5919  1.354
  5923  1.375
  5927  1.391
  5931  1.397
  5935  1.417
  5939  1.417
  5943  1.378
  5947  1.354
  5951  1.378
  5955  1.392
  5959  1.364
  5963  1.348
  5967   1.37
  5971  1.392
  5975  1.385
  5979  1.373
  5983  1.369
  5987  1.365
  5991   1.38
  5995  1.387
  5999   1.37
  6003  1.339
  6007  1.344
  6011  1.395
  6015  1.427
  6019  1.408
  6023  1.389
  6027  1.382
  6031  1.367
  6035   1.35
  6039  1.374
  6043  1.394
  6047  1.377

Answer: 3.5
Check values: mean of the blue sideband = 1.41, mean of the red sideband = 1.39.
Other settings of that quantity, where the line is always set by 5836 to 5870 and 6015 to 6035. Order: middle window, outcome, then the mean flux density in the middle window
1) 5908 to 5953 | 0.1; 1.38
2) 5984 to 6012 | 0.4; 1.37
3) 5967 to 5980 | 0.0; 1.38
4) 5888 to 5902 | 2.1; 1.17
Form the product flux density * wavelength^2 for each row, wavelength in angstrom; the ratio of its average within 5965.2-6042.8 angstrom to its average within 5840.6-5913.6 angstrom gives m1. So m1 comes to 1.09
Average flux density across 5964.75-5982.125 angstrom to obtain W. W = 1.38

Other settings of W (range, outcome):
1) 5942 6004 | 1.37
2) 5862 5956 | 1.34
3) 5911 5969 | 1.38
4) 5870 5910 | 1.28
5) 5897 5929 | 1.34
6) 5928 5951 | 1.39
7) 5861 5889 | 1.35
